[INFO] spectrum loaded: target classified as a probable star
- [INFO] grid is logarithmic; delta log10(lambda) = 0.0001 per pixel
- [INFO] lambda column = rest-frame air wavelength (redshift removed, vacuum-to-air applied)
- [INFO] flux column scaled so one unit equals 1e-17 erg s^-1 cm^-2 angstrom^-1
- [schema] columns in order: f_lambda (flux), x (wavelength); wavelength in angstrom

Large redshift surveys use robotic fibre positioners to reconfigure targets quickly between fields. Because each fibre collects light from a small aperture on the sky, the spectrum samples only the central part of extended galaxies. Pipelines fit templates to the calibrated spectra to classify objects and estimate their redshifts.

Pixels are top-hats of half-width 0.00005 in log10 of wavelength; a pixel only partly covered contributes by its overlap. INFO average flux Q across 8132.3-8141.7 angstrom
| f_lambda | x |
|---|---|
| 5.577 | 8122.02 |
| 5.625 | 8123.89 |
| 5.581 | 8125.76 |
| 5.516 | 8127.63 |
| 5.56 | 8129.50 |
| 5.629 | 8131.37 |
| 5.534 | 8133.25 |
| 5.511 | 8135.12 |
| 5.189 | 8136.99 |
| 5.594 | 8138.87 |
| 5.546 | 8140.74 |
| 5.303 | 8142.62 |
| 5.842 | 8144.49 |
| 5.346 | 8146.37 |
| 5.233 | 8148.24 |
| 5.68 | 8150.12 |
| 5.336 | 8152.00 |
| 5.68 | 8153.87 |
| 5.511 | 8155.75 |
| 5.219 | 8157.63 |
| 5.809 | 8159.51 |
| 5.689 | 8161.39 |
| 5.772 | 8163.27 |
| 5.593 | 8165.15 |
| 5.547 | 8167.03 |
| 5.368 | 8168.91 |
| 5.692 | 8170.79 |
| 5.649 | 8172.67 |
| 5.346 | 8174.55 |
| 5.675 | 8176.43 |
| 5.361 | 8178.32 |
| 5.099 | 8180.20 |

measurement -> 5.47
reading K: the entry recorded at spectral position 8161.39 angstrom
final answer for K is 5.689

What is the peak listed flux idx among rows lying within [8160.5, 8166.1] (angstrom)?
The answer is 5.772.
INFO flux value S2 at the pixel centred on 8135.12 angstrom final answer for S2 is 5.511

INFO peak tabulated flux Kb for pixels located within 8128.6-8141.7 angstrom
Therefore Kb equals 5.629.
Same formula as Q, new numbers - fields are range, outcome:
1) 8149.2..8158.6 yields 5.48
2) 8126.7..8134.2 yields 5.56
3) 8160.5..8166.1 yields 5.68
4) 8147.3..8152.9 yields 5.42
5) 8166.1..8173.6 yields 5.57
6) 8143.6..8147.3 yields 5.58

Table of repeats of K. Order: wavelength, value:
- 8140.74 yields 5.546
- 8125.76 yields 5.581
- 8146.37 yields 5.346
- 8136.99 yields 5.189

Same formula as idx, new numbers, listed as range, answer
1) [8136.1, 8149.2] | 5.842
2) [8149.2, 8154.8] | 5.68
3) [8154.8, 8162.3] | 5.809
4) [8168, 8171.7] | 5.692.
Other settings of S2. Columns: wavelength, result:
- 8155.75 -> 5.511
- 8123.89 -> 5.625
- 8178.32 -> 5.361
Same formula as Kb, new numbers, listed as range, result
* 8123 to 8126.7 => 5.625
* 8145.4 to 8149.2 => 5.346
